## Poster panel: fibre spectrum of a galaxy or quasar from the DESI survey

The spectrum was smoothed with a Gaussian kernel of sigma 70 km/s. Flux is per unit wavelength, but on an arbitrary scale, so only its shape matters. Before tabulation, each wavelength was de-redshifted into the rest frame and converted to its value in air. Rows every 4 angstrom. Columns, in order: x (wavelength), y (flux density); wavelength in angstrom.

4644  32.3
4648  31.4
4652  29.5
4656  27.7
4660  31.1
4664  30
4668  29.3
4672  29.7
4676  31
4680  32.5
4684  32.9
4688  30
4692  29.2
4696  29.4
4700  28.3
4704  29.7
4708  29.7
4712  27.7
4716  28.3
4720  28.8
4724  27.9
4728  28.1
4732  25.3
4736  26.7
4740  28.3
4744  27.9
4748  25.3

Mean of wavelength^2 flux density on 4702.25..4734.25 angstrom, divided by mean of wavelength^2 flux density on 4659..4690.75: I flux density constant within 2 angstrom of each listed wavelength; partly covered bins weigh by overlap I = 0.93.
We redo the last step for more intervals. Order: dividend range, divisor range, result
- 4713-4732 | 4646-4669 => 0.96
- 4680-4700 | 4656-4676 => 1.03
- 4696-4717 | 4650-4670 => 1.00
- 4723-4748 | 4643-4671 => 0.93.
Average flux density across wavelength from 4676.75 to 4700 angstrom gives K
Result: 30.6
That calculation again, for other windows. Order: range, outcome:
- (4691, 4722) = 28.9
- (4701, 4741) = 28.1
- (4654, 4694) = 30.3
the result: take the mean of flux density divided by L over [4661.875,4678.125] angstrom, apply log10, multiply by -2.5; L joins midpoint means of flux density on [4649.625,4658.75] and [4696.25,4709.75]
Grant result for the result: -0.04 mag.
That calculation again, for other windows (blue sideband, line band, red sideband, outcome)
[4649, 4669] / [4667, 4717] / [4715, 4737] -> -0.05 mag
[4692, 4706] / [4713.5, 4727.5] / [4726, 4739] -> -0.02 mag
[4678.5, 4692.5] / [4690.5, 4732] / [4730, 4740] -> 0.01 mag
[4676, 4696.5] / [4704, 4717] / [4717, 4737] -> 0.00 mag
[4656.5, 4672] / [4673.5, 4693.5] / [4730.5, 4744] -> -0.07 mag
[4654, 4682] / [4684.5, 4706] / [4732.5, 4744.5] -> -0.02 mag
